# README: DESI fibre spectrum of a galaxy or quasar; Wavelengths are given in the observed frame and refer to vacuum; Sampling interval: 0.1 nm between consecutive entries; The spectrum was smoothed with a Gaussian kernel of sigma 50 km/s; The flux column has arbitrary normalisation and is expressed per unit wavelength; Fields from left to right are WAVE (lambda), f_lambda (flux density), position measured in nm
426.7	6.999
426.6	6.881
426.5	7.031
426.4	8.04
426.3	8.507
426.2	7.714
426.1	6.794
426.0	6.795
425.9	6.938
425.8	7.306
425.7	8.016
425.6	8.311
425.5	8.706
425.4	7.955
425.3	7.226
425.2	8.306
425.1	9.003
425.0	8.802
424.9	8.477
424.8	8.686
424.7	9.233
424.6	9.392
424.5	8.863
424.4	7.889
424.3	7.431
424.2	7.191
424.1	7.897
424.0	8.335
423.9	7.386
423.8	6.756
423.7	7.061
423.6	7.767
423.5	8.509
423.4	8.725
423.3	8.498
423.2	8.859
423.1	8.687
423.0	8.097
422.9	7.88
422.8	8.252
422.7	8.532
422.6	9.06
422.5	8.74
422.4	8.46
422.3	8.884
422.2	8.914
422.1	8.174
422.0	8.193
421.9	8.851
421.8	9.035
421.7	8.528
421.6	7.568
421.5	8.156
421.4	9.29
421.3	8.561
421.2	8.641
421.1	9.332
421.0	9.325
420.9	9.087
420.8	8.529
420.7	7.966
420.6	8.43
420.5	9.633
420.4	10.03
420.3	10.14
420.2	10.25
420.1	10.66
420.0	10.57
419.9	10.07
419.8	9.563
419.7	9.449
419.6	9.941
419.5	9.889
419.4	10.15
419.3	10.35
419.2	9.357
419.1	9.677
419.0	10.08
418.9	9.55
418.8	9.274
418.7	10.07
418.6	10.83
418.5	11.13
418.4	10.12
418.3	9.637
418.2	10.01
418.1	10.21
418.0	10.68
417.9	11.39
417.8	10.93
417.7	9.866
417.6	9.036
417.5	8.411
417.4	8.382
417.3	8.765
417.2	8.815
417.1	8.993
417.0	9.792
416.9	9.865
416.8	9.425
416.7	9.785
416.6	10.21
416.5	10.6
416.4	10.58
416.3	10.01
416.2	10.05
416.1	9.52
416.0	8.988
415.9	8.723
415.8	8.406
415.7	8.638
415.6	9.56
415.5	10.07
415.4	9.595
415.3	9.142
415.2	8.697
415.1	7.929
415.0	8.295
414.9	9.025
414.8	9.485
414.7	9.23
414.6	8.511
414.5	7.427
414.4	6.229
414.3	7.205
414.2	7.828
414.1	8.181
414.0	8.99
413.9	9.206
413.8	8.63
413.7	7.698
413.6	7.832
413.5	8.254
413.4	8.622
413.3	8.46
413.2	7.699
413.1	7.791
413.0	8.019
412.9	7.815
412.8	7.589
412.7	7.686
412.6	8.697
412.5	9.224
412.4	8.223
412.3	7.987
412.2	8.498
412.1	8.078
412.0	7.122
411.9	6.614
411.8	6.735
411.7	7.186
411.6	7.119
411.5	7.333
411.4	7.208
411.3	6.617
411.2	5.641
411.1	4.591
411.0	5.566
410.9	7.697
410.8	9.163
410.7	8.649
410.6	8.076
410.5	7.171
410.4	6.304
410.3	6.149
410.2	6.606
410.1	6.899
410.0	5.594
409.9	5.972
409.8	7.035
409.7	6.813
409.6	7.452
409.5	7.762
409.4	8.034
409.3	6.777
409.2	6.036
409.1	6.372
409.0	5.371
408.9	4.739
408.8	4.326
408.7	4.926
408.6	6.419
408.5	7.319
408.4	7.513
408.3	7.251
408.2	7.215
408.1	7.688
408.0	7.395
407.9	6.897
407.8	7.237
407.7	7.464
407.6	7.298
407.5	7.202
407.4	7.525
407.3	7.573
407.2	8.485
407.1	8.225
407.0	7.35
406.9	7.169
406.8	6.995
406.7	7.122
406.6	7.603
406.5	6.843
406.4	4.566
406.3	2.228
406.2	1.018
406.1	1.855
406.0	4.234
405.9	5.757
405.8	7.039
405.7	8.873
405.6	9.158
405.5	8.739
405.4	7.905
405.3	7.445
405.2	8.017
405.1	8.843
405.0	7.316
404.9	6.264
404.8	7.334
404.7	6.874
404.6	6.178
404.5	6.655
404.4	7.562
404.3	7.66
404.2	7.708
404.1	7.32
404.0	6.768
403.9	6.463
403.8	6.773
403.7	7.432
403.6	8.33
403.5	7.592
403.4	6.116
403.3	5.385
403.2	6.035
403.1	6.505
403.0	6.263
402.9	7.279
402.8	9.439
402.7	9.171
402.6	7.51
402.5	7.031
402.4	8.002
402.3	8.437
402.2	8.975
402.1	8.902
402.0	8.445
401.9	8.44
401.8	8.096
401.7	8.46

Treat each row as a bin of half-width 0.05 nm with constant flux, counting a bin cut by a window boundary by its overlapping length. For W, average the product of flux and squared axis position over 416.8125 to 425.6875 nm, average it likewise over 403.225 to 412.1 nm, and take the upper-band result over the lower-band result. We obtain 1.41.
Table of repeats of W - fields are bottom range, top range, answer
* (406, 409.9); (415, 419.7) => 1.56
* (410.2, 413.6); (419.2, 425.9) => 1.22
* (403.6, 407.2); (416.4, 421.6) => 1.52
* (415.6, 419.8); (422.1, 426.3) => 0.86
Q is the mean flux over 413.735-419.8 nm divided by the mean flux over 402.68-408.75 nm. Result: 1.4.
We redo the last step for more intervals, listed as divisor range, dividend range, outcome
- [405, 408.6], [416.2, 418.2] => 1.42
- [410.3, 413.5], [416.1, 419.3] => 1.31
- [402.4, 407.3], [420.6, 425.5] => 1.22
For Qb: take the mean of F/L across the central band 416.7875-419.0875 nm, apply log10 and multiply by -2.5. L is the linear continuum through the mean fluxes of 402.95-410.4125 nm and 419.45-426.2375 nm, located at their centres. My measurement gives -0.219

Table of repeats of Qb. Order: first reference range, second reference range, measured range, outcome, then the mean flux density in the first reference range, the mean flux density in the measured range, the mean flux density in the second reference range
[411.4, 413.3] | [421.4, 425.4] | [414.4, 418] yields -0.17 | 7.75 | 9.29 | 8.32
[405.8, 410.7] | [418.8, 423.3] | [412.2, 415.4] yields -0.09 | 6.48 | 8.27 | 9.12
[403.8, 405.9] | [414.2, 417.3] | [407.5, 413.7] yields 0.16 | 7.45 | 7.15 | 9.07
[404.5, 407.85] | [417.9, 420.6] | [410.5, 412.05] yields 0.15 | 6.78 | 7.03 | 10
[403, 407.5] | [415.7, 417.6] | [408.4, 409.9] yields 0.20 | 6.79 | 6.41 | 9.38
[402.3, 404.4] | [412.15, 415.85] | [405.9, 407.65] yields 0.25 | 7.28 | 6.07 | 8.39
